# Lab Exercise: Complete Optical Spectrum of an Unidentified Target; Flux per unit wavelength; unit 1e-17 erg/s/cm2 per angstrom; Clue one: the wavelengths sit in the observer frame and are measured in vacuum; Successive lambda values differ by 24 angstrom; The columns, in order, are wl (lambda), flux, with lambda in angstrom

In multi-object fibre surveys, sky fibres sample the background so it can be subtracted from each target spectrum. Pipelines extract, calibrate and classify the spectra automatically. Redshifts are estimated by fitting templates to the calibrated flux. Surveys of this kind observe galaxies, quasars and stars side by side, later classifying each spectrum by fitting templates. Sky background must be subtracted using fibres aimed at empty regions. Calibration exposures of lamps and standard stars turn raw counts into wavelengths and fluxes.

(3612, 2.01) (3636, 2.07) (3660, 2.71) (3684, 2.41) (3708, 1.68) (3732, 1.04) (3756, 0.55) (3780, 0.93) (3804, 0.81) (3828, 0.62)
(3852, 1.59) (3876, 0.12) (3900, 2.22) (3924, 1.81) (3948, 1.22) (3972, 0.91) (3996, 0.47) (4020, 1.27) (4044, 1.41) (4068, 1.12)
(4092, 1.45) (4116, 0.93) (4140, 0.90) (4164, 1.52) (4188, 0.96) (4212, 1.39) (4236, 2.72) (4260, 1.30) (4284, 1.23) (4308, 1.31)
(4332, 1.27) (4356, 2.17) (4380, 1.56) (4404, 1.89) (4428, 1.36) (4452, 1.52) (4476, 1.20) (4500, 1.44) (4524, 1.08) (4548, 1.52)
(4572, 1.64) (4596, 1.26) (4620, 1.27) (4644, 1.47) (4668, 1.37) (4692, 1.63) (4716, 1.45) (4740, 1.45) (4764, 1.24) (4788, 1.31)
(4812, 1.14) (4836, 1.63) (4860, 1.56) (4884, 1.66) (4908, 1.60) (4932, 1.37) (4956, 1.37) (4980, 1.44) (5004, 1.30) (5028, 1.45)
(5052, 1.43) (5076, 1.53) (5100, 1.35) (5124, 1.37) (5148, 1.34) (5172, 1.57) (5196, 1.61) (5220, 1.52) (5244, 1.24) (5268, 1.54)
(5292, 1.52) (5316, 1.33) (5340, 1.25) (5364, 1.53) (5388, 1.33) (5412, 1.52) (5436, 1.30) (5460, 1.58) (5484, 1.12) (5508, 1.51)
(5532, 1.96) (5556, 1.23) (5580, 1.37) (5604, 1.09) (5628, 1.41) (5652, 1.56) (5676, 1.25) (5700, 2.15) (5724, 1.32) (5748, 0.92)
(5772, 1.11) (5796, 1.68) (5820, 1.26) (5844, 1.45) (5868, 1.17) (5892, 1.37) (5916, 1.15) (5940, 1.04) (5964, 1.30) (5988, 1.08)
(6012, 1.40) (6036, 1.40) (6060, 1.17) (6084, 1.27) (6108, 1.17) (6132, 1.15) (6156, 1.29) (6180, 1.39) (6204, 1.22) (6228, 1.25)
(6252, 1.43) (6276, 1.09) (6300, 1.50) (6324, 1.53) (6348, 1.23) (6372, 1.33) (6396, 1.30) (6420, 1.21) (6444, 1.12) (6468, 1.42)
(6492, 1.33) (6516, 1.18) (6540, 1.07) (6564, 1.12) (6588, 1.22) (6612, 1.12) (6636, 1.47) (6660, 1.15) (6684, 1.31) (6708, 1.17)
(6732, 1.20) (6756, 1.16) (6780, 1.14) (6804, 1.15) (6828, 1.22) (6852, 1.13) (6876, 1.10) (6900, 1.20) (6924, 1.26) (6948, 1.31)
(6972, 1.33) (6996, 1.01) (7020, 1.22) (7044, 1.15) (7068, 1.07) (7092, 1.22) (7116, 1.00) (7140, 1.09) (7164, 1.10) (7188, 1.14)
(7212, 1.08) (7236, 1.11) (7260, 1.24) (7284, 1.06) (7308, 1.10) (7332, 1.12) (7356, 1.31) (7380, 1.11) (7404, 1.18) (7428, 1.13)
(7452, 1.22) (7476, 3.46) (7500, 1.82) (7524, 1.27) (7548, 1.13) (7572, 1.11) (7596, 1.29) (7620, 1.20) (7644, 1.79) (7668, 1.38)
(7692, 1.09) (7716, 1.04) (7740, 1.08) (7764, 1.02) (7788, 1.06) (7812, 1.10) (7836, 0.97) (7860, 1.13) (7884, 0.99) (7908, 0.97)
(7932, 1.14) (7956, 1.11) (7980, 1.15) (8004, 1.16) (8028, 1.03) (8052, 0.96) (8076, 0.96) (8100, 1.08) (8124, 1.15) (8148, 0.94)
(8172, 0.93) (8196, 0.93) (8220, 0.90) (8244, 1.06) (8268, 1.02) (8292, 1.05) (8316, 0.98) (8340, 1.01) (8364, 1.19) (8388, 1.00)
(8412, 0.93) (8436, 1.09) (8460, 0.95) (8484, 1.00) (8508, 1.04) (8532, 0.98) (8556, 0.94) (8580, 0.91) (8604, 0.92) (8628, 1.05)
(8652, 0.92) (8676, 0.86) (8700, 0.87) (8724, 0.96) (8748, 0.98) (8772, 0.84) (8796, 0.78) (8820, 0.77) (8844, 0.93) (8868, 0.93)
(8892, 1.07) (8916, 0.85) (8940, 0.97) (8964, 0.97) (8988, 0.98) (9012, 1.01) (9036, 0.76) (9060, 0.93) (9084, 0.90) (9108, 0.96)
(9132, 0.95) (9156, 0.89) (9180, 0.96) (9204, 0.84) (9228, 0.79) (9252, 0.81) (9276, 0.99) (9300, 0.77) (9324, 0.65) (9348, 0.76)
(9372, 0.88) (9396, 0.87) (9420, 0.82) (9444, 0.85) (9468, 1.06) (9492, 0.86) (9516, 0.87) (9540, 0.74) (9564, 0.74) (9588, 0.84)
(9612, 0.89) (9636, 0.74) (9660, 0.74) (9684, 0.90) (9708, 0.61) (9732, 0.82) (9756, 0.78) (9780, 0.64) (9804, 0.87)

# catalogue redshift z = 0.14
